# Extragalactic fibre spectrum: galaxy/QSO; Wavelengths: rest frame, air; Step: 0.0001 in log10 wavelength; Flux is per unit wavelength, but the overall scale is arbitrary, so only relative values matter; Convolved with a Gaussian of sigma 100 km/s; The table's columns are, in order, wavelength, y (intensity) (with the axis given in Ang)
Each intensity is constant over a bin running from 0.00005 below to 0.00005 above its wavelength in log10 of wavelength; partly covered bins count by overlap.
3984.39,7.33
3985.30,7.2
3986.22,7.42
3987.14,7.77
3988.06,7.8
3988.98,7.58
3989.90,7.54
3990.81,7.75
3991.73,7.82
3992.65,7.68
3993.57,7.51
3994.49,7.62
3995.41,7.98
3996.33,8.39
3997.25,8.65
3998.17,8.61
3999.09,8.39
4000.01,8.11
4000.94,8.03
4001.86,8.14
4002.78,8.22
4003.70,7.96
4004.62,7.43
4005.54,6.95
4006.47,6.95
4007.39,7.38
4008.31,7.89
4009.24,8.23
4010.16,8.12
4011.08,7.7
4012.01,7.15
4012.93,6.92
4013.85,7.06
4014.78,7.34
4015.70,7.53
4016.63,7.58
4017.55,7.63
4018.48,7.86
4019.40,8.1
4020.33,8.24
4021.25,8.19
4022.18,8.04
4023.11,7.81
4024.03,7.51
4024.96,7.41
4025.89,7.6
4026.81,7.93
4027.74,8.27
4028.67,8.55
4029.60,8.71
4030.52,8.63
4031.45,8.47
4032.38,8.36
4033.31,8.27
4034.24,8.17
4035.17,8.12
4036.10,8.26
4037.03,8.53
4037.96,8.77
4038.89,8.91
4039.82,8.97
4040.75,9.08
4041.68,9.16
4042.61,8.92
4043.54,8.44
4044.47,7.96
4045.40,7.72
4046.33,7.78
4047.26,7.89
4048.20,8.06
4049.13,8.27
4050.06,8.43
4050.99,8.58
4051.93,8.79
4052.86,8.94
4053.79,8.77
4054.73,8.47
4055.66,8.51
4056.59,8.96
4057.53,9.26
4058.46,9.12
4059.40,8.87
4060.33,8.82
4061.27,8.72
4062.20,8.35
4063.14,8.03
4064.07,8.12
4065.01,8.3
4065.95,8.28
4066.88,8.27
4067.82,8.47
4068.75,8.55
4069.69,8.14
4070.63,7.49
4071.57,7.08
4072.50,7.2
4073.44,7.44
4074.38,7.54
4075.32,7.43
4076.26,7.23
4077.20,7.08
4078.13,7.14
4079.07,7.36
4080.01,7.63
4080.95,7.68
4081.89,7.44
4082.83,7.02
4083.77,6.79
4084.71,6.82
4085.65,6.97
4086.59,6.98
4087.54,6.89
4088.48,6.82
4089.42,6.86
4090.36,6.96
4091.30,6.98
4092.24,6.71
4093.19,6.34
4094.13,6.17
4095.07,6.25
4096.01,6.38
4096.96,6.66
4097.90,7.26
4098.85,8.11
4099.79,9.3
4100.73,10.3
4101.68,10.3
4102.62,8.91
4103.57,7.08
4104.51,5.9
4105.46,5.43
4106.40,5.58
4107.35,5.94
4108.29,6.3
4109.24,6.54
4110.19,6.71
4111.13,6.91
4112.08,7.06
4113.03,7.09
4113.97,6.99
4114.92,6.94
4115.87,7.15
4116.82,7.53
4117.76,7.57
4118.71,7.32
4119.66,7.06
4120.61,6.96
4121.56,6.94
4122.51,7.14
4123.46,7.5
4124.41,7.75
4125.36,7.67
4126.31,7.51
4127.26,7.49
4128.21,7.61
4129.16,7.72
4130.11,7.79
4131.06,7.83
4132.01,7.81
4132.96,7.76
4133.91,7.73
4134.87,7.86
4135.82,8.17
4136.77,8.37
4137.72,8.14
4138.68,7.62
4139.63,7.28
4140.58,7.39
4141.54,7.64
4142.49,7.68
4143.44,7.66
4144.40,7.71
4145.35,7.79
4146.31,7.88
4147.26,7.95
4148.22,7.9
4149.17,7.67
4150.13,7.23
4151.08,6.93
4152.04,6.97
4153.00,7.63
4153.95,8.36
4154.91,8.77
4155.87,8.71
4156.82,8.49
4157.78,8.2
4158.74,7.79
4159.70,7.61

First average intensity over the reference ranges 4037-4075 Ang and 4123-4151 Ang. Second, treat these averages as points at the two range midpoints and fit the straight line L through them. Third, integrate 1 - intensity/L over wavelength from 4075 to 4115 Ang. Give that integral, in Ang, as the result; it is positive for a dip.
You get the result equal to 4.8 Ang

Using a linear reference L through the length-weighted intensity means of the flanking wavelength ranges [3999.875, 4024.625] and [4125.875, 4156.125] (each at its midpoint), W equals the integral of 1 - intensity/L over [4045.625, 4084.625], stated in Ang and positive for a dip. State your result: -1.60 Ang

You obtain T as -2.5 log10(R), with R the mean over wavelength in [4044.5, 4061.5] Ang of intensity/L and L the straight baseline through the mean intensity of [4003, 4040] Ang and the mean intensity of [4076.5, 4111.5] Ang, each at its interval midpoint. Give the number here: -0.13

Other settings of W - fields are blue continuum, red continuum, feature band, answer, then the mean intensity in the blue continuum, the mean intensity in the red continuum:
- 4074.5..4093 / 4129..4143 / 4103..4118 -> 1.6 Ang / 7.09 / 7.79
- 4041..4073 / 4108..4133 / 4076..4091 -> 1.6 Ang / 8.38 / 7.28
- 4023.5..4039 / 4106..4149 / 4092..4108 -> 0.9 Ang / 8.25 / 7.41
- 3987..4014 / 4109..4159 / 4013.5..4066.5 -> -4.0 Ang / 7.79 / 7.59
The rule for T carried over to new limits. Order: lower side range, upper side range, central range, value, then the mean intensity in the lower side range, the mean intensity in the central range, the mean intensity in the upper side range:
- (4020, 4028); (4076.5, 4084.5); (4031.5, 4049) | -0.10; 7.88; 8.41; 7.26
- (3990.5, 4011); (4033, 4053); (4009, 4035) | 0.04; 7.9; 7.91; 8.45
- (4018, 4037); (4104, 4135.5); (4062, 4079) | -0.01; 8.13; 7.77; 7.13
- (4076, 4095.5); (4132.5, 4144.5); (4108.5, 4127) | 0.04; 6.96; 7.16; 7.77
